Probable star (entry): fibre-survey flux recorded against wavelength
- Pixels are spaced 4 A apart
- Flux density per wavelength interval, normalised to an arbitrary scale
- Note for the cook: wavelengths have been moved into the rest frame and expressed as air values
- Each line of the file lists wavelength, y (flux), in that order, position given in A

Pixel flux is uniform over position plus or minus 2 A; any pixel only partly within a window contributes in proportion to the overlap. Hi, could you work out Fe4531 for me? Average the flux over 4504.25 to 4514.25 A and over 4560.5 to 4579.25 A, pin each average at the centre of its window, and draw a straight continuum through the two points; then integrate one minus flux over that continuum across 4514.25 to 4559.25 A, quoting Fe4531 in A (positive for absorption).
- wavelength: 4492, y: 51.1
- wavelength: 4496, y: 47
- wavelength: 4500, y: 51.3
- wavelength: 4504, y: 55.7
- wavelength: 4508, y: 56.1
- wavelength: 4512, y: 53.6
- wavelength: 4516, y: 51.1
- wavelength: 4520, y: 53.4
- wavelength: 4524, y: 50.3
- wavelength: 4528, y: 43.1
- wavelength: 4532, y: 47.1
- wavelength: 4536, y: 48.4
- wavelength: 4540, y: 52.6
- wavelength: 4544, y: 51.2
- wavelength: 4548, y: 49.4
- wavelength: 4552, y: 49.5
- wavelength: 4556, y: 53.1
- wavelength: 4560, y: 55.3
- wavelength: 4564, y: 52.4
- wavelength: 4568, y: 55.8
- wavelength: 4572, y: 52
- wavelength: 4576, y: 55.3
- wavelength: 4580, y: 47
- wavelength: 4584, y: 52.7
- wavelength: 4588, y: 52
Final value 3.5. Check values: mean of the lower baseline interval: 54.9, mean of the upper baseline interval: 53.5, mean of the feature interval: 50.1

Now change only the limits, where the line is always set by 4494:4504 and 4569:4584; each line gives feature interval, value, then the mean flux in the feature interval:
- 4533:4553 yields 0.5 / 50.1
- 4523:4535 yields 1.0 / 46.7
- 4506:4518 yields -0.7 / 53.6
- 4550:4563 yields -0.3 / 52.6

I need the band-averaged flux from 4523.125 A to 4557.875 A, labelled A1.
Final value 49.4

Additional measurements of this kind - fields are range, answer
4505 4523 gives 53.5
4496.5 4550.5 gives 50.9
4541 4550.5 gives 50.5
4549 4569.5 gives 53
